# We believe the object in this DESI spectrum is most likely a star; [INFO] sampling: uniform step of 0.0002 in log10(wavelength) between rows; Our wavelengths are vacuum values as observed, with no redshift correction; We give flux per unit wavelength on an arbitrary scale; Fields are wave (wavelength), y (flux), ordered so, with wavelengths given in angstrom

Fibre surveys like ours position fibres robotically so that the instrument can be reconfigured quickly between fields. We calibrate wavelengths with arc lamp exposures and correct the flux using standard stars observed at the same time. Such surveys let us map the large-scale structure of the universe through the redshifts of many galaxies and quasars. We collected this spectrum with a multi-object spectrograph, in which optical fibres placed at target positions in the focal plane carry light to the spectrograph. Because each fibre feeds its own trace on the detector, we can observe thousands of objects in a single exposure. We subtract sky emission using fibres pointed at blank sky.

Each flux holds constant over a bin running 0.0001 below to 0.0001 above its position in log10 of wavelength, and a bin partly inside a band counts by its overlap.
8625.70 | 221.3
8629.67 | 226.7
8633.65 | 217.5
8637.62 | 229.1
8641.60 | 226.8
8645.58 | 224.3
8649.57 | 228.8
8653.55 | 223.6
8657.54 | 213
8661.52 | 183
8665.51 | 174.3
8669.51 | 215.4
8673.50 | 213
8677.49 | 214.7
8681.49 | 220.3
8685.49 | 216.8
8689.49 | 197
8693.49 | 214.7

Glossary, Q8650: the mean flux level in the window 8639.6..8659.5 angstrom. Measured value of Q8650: 223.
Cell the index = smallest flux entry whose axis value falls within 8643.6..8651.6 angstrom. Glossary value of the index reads 224.3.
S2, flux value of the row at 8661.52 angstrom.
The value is 183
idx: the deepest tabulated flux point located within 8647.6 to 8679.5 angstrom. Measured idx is 174.3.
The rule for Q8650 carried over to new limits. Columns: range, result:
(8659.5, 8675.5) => 197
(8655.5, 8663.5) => 198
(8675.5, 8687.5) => 217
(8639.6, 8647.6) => 225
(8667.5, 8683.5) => 216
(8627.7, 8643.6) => 225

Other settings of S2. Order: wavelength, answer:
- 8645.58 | 224.3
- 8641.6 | 226.8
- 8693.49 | 214.7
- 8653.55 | 223.6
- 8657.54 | 213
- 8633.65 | 217.5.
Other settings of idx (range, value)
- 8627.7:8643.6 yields 217.5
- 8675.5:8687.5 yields 214.7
